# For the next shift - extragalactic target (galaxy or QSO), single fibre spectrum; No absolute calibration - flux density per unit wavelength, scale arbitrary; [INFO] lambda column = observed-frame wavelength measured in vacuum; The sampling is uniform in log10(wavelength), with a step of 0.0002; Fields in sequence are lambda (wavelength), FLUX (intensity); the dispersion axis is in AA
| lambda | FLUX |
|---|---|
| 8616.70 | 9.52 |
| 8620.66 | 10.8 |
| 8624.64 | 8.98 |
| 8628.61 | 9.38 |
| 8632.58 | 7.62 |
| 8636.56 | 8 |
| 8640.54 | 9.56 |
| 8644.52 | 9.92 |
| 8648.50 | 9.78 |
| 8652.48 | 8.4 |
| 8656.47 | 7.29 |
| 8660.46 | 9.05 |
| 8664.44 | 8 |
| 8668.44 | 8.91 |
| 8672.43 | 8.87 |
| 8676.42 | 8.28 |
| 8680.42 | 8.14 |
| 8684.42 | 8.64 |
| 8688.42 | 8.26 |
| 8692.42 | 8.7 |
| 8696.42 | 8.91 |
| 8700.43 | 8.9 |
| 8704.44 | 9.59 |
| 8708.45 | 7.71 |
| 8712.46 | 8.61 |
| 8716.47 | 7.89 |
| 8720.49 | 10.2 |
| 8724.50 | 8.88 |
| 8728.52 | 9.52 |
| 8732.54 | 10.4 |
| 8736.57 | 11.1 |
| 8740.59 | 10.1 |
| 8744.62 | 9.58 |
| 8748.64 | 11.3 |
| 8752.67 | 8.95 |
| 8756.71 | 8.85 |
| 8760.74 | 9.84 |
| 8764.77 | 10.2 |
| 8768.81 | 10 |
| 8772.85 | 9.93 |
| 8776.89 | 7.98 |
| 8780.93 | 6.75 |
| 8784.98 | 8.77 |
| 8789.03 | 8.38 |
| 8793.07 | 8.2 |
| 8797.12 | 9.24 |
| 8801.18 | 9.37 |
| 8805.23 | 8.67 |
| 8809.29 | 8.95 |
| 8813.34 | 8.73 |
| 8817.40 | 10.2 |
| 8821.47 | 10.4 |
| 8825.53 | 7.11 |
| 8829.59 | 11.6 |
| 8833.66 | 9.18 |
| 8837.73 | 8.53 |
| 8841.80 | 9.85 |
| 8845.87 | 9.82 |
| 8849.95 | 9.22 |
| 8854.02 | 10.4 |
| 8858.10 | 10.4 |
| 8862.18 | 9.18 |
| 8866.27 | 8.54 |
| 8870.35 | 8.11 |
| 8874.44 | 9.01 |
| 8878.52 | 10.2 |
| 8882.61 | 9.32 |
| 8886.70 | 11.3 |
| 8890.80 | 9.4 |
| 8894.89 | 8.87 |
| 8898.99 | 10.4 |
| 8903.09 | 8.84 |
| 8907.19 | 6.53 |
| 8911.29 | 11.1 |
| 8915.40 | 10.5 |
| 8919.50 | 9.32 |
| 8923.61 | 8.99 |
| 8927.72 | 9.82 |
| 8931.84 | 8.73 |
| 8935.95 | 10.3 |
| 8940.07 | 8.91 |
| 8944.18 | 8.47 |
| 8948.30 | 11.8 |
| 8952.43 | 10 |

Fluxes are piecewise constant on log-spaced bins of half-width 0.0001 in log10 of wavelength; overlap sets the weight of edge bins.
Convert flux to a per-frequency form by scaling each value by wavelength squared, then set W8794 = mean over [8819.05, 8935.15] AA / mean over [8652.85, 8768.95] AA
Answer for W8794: 1.08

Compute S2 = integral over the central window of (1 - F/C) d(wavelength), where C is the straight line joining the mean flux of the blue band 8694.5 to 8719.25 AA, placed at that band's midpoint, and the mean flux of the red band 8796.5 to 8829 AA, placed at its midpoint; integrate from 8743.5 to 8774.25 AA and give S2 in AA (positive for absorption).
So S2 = -3.2 AA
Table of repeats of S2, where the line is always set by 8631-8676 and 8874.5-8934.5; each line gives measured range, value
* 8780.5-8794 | 1.4 AA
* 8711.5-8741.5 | -2.3 AA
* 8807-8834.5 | -0.7 AA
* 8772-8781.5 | 0.9 AA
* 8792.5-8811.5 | 0.5 AA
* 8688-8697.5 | 0.2 AA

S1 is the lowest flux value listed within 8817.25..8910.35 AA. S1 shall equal 6.53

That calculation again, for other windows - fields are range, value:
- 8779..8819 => 6.75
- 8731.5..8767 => 8.85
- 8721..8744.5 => 8.88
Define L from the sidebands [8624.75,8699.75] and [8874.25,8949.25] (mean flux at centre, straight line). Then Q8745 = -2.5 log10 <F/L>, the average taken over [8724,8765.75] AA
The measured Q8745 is -0.11 mag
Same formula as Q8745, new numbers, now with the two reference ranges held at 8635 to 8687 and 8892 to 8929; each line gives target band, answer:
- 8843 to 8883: -0.023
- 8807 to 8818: -0.008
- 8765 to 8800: 0.032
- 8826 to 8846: -0.049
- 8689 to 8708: -0.009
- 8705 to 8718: 0.073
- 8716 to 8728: -0.042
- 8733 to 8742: -0.190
